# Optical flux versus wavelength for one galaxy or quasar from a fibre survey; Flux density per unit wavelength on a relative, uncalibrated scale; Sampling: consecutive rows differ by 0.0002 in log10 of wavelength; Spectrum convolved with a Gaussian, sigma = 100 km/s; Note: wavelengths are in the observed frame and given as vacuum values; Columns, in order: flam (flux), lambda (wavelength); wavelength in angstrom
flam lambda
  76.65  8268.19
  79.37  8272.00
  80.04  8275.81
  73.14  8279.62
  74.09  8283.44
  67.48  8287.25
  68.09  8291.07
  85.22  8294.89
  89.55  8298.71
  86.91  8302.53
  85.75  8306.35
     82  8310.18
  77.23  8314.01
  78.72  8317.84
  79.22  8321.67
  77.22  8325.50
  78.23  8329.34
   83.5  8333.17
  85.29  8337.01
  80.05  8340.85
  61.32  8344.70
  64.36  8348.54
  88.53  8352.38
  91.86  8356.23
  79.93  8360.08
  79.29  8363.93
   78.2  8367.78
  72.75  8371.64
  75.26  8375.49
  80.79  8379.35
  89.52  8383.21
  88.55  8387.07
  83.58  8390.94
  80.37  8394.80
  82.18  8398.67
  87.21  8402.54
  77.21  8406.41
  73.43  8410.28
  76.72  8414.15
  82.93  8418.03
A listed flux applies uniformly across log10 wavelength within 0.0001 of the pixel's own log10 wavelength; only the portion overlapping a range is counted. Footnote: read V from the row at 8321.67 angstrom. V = 79.22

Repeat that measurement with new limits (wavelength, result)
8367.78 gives 78.2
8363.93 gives 79.29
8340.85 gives 80.05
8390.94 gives 83.58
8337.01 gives 85.29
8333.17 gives 83.5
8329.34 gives 78.23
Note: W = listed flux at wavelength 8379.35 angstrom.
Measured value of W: 80.79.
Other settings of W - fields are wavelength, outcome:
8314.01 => 77.23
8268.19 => 76.65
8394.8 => 80.37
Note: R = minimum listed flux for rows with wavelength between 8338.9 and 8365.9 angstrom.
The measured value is 61.32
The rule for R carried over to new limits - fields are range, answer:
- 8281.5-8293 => 67.48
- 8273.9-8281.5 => 73.14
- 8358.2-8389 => 72.75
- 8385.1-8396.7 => 80.37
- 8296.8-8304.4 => 86.91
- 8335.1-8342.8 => 80.05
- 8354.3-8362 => 79.93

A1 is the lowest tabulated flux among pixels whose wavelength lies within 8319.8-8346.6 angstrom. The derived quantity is 61.32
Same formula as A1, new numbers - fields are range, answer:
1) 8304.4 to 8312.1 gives 82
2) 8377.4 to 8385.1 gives 80.79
